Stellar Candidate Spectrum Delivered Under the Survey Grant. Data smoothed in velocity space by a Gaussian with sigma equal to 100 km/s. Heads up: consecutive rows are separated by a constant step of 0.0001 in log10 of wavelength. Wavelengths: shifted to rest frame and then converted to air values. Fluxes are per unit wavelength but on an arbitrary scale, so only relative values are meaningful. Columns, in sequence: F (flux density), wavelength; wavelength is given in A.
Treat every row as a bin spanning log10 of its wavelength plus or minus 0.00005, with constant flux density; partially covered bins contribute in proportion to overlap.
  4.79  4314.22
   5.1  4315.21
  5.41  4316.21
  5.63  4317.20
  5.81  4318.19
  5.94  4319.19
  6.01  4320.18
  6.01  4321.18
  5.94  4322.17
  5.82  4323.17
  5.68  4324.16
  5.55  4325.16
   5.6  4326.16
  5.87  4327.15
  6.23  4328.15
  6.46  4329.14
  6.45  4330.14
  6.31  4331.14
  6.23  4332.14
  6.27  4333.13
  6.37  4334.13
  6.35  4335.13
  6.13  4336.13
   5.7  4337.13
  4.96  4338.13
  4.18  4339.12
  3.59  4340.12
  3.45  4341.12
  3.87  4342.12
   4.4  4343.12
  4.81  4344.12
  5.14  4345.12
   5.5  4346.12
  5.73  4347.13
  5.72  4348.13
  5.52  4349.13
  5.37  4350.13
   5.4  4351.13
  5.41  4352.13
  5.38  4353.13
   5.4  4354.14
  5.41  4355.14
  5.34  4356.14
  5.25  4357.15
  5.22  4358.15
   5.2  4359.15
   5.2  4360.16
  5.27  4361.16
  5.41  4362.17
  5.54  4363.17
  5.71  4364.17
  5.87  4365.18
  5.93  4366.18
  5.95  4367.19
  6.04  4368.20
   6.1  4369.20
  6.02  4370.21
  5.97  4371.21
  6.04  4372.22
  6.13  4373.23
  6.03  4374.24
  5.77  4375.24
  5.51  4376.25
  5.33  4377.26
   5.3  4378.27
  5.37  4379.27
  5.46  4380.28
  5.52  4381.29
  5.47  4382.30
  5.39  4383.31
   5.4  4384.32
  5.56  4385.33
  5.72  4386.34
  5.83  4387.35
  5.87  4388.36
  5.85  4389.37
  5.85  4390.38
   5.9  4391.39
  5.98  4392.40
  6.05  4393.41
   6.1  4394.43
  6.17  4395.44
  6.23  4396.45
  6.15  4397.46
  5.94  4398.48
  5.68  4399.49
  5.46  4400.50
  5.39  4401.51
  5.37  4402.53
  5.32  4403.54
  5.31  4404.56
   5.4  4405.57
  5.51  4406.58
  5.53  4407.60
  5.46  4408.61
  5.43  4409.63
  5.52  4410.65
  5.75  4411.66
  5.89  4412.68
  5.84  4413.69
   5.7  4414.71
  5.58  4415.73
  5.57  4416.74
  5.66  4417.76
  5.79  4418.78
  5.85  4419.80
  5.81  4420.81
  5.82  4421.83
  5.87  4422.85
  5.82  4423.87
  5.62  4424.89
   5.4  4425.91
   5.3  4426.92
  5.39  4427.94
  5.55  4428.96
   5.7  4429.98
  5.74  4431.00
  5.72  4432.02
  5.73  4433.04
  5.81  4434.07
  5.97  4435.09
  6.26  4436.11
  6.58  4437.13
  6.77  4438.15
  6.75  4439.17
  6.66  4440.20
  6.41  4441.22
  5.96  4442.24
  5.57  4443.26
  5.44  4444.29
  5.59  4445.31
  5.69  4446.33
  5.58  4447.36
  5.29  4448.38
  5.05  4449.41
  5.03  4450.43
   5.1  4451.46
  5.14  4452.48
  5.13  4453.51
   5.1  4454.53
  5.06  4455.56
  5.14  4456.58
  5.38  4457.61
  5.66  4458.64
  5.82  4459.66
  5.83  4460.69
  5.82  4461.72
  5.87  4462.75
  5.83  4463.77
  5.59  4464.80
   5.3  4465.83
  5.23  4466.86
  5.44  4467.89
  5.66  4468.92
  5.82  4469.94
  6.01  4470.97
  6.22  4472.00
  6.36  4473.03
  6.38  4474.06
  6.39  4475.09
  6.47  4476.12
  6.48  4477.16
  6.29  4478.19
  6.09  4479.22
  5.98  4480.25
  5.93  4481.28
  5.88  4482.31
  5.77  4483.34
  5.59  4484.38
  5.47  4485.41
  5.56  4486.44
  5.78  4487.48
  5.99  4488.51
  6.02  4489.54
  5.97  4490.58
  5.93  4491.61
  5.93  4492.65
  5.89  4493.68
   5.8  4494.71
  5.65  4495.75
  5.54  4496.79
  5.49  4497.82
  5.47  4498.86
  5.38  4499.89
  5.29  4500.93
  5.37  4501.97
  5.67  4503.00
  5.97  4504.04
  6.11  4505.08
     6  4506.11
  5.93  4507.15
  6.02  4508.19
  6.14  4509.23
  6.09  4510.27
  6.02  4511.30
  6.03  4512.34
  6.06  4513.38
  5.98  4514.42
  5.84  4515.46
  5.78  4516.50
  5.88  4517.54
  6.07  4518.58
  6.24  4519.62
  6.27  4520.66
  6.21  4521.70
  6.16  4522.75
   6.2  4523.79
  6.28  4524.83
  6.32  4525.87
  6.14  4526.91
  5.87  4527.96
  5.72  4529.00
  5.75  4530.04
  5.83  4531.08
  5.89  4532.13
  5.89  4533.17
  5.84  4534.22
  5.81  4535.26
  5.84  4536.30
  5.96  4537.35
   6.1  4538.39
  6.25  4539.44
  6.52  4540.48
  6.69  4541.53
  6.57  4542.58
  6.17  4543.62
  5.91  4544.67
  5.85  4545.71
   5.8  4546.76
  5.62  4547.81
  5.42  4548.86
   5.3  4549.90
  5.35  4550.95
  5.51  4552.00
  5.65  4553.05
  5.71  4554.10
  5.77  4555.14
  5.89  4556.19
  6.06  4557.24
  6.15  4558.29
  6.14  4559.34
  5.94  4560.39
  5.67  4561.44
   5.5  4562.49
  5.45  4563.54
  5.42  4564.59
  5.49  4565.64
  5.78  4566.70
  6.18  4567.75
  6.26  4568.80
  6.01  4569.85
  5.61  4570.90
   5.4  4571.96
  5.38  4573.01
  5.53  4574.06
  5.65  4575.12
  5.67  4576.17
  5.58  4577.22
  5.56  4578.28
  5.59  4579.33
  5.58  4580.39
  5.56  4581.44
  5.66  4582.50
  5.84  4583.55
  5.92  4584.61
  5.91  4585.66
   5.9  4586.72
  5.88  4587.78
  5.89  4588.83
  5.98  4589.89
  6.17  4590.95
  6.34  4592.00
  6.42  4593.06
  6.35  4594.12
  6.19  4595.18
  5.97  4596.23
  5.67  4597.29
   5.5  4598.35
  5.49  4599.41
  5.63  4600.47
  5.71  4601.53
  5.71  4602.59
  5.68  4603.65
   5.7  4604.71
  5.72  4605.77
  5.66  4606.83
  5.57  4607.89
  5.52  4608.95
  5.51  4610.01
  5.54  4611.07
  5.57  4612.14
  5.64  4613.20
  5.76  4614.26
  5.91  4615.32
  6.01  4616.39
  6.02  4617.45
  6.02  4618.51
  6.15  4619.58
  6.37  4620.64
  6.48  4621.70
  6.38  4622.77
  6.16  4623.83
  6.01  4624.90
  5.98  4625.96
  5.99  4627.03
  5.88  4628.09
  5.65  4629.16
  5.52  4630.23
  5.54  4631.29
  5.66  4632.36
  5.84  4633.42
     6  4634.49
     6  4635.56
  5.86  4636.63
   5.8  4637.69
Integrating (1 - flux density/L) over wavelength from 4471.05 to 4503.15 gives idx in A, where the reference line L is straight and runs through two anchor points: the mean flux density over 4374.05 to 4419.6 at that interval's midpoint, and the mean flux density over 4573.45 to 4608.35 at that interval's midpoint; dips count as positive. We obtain -0.9 A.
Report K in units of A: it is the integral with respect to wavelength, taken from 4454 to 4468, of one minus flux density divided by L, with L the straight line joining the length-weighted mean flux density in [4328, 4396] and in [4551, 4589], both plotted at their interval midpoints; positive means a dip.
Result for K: 0.36 A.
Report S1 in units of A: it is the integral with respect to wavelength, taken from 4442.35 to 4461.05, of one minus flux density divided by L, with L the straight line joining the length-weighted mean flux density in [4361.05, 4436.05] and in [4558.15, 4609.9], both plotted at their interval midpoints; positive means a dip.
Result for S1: 1.15 A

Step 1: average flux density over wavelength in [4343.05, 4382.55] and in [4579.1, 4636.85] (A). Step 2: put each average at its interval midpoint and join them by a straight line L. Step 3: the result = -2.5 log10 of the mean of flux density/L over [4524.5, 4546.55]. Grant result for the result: -0.05 mag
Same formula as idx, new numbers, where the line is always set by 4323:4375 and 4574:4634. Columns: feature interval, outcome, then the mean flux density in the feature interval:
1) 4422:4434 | 0.0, 5.63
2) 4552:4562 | -0.1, 5.87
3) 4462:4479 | -0.8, 5.96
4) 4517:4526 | -0.7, 6.17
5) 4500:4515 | -0.4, 5.89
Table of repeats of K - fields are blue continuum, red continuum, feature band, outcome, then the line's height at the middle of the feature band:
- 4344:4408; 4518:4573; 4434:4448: -0.84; 5.73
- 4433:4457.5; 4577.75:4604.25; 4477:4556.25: -1.83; 5.77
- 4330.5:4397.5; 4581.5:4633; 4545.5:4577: 0.58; 5.81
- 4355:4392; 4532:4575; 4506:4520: -0.51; 5.79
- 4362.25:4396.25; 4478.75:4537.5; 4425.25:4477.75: 0.82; 5.84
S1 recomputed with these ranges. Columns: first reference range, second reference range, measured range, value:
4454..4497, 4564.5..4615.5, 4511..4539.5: -1.1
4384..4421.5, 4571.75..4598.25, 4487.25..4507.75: 0.0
